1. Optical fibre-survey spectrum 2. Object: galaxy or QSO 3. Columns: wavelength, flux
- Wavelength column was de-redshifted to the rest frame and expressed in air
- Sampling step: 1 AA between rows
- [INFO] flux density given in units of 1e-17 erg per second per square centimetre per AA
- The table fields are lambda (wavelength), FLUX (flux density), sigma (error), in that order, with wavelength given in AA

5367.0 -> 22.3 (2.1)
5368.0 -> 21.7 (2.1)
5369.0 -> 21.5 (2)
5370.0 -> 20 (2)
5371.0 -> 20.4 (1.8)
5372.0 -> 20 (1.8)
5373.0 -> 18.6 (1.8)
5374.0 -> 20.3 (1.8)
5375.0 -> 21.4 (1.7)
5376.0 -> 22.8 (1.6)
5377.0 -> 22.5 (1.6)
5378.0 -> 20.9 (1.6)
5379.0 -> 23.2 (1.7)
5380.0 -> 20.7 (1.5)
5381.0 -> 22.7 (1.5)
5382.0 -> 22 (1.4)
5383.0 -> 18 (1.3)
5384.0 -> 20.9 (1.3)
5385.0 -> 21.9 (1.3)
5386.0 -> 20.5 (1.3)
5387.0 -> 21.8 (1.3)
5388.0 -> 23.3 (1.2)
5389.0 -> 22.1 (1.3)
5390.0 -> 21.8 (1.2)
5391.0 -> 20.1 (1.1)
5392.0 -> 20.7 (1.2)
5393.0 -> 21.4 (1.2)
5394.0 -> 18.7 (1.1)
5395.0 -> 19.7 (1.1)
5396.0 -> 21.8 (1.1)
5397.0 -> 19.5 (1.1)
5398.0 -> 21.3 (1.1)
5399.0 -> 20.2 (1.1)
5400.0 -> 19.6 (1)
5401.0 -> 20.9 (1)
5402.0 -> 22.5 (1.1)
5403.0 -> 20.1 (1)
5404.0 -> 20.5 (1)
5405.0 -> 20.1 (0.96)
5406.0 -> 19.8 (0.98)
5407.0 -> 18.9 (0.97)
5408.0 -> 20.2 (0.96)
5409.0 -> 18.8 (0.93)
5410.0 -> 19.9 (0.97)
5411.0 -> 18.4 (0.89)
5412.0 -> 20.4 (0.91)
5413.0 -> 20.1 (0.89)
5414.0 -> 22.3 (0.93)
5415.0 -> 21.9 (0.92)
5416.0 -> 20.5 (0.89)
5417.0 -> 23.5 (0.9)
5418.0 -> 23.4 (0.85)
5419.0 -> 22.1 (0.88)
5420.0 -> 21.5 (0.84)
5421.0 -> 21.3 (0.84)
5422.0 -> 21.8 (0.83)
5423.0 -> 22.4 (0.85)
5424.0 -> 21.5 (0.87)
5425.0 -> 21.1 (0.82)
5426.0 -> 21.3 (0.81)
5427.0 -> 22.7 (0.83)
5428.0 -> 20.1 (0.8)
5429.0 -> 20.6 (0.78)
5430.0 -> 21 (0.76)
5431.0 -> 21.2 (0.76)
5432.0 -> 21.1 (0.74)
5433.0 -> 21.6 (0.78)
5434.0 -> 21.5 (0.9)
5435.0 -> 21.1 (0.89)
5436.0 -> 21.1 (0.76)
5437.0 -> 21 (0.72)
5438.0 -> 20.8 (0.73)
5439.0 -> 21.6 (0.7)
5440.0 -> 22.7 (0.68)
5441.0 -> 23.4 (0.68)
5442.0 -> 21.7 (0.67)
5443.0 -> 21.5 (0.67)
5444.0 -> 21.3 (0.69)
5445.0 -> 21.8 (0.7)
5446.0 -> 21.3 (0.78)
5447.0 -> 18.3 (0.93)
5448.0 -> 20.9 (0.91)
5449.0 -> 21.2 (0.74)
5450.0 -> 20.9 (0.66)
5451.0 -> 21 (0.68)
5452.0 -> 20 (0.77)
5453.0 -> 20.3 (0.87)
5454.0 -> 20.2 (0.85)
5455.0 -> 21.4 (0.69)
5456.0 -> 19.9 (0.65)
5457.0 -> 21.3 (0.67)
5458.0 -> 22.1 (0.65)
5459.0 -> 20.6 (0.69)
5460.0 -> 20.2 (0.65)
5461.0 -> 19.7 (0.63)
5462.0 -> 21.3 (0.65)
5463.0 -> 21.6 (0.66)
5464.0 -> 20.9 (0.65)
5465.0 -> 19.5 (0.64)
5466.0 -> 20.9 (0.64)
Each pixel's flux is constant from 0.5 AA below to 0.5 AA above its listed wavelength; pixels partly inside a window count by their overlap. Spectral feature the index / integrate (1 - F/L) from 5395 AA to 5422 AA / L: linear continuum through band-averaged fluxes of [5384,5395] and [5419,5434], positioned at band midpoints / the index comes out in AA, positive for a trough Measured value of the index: 0.7 AA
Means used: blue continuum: 21.1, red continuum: 21.4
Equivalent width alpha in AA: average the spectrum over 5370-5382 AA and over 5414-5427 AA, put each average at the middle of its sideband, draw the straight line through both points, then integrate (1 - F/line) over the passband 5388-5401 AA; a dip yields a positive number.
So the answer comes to 0.5 AA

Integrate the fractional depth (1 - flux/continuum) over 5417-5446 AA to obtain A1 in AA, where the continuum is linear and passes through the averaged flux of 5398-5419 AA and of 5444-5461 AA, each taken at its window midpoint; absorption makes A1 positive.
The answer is -1.30 AA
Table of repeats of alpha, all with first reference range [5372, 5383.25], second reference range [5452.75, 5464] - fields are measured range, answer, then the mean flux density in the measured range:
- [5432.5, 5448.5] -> -0.4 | 21.4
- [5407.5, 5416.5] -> 0.3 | 20.3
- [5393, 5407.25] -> 0.5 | 20.3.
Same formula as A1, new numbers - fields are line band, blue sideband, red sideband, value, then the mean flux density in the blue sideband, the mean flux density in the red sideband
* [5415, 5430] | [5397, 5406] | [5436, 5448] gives -0.5 AA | 20.5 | 21.4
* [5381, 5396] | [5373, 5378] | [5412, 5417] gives 0.2 AA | 21.4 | 21.4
